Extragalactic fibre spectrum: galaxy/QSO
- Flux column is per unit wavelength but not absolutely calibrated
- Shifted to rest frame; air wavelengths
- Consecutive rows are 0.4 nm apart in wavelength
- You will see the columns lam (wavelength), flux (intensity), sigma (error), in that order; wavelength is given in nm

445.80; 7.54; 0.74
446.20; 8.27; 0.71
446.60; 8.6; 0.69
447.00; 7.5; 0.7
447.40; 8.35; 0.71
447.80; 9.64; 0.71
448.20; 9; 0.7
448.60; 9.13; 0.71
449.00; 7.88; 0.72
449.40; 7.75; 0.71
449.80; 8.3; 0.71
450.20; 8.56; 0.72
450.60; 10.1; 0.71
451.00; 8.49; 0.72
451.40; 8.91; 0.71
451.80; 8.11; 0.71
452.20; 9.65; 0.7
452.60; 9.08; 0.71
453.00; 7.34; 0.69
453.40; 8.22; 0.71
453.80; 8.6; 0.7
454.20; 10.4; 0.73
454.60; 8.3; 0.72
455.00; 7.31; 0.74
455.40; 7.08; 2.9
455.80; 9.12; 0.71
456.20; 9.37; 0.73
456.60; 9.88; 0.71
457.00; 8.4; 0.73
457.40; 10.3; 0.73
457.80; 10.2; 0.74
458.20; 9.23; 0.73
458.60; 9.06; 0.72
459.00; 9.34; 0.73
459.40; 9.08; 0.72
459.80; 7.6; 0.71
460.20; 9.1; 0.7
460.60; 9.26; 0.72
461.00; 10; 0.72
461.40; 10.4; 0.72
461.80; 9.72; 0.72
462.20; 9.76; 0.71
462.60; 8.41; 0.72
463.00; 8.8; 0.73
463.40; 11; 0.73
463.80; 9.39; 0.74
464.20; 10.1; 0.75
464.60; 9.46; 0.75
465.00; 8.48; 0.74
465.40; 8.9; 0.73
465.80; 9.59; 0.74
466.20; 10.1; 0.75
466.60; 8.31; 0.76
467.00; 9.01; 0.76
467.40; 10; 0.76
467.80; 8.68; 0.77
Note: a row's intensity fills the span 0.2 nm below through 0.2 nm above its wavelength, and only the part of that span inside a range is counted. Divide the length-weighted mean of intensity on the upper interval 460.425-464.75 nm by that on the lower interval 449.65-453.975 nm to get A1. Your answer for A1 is 1.11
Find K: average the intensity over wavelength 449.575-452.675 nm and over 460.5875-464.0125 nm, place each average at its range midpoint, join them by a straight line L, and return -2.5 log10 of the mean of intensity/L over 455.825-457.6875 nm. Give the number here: -0.024 mag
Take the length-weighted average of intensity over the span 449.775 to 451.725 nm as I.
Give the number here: 8.87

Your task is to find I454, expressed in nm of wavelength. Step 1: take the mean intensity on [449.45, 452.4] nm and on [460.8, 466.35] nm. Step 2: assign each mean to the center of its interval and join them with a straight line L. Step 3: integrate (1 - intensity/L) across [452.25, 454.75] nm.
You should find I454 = 0.069 nm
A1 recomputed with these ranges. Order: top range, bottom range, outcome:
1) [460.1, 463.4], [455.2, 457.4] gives 1.07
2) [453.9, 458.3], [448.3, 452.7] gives 1.04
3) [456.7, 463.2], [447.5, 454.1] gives 1.07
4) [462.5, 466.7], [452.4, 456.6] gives 1.10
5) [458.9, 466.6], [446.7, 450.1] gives 1.11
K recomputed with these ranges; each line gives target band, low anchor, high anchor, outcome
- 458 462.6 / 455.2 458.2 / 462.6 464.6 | 0.02 mag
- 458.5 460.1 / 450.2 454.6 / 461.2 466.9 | 0.05 mag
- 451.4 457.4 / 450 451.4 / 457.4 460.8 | 0.05 mag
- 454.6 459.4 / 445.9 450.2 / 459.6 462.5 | 0.01 mag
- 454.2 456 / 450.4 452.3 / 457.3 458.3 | 0.16 mag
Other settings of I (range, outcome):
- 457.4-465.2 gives 9.41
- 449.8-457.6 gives 8.79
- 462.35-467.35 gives 9.32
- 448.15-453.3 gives 8.62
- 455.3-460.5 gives 9.1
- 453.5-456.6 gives 8.67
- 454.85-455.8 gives 7.59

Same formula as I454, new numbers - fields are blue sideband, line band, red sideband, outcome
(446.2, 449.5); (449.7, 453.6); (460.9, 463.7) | 0.053 nm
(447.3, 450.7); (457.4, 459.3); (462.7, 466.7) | -0.082 nm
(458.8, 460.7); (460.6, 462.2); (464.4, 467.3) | -0.174 nm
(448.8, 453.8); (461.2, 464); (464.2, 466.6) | -0.154 nm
